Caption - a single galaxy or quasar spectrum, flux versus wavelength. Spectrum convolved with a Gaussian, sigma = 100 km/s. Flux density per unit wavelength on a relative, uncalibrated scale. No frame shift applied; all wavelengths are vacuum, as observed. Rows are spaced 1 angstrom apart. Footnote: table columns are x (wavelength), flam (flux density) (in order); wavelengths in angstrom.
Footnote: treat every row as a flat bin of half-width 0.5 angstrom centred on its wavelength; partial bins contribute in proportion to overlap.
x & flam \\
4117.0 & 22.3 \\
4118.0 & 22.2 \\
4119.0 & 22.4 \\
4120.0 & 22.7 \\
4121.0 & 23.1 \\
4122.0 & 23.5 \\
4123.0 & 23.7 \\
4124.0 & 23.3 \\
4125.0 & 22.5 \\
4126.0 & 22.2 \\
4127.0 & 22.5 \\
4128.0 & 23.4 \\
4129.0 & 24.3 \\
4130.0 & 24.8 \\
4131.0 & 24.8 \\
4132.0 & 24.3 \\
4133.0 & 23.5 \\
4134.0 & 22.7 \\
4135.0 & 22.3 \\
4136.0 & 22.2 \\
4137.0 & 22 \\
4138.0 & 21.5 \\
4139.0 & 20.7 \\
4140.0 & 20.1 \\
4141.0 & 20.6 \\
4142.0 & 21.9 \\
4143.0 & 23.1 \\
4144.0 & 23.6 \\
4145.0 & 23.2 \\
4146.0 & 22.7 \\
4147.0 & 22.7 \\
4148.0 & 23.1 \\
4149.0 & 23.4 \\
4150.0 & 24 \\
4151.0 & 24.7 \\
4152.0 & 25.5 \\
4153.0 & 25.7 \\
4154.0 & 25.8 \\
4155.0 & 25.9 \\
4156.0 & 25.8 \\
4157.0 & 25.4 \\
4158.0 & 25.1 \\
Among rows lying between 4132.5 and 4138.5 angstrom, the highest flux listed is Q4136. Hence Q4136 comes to 23.5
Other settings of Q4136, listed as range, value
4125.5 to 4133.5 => 24.8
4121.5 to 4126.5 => 23.7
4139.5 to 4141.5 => 20.6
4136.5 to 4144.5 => 23.6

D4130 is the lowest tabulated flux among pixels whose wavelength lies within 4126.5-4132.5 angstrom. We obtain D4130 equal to 22.5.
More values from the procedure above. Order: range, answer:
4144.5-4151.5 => 22.7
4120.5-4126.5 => 22.2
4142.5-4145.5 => 23.1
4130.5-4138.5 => 21.5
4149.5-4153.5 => 24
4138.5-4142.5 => 20.1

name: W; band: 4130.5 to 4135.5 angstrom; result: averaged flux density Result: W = 23.5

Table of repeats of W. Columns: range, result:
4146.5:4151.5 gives 23.6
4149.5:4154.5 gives 25.1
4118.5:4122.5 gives 22.9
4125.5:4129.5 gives 23.1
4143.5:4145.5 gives 23.4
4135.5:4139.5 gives 21.6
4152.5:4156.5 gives 25.8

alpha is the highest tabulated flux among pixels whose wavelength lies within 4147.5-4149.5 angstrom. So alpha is 23.4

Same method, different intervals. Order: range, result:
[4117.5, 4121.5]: 23.1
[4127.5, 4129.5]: 24.3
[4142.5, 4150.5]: 24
